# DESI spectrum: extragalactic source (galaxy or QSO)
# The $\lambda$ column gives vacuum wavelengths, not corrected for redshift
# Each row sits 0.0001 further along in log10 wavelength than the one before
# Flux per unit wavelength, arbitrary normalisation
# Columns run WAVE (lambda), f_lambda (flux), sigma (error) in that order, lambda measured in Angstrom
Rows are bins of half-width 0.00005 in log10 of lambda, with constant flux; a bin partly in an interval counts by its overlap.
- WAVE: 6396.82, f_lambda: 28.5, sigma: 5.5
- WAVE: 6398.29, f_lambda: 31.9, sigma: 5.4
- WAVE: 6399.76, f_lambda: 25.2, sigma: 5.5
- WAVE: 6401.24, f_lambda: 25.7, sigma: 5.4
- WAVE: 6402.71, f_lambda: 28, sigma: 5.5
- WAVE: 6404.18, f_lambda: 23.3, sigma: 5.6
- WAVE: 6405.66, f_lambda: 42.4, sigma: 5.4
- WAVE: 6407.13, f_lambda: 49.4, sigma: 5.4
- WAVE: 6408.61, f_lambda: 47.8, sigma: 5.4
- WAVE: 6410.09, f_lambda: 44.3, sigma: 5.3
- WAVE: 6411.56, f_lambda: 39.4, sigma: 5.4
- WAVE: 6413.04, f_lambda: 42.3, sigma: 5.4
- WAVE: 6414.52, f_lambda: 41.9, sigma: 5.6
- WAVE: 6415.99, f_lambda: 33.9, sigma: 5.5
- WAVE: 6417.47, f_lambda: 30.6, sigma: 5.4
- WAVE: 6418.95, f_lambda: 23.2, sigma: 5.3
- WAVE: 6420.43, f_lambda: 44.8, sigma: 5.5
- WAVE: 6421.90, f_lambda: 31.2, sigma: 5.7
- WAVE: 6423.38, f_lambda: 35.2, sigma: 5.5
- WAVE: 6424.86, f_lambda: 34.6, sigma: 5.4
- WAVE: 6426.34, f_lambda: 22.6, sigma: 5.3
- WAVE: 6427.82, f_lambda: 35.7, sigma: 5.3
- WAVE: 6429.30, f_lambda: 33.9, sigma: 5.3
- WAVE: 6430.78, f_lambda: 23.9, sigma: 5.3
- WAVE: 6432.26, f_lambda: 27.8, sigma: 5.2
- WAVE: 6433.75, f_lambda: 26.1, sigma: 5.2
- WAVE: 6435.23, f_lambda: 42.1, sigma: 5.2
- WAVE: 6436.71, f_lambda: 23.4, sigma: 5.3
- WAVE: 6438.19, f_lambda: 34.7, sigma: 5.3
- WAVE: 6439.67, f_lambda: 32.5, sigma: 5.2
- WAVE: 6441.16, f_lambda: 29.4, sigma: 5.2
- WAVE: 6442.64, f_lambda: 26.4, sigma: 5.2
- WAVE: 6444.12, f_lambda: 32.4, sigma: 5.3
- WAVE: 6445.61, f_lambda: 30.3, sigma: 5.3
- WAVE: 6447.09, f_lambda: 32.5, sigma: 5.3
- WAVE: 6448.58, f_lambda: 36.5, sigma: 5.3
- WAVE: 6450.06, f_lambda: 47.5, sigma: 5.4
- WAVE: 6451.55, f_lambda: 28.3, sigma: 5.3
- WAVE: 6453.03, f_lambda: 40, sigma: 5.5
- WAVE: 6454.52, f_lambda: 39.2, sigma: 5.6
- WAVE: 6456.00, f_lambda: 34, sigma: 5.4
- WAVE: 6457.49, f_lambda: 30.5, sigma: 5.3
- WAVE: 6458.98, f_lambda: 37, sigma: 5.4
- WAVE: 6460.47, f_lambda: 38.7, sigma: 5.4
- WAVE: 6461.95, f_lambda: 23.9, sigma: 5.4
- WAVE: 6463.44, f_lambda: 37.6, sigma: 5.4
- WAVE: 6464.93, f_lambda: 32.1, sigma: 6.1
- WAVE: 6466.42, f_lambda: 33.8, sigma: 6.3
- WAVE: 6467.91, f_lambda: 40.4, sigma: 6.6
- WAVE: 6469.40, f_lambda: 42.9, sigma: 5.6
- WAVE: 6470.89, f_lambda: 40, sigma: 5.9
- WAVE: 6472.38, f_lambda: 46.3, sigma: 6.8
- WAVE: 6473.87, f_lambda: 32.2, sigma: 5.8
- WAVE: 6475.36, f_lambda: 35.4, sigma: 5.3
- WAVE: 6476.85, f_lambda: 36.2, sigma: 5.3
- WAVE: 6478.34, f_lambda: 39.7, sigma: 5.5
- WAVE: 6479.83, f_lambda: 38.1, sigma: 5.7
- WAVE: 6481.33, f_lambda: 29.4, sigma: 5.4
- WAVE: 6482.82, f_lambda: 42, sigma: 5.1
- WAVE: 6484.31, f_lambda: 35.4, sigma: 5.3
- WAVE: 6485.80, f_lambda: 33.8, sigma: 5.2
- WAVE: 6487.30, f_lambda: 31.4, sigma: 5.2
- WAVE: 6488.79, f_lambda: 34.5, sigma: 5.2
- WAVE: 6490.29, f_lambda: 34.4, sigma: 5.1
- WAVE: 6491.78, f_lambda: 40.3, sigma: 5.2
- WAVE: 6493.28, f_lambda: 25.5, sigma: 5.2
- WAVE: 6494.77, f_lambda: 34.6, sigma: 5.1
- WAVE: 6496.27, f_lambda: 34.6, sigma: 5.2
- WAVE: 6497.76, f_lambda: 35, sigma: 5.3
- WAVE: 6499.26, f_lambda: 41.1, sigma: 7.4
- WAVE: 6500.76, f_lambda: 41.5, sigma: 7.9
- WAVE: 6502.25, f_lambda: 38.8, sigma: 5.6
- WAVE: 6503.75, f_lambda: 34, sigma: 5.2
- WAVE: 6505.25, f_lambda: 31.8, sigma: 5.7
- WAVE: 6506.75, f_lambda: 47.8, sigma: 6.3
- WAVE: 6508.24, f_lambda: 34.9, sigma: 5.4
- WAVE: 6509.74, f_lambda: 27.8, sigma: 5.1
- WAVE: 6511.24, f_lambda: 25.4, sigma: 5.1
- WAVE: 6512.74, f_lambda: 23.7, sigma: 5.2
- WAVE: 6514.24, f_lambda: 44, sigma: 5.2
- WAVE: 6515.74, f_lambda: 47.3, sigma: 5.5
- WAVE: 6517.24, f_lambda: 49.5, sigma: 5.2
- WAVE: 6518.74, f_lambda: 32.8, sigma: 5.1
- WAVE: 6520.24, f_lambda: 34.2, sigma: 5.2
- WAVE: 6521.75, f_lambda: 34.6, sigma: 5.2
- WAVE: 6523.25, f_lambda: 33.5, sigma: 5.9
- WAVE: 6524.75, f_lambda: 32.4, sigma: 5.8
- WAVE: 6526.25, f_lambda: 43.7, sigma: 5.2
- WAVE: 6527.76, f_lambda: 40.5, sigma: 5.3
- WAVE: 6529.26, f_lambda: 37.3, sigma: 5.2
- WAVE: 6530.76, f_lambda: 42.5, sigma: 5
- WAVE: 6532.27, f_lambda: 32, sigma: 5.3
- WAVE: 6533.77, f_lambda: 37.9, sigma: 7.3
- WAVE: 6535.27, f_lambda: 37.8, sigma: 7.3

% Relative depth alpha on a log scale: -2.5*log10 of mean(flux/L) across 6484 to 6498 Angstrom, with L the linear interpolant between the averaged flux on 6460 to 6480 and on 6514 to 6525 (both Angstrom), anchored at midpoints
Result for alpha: 0.11 mag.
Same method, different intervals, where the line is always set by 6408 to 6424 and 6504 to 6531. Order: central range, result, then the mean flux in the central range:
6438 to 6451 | 0.121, 33.4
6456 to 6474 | 0.026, 36.3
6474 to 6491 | 0.050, 35.4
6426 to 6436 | 0.222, 30.6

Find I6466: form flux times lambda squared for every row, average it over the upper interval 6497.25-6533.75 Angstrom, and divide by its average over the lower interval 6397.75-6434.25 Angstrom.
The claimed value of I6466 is 1.13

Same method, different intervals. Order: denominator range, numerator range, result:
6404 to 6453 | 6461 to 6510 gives 1.07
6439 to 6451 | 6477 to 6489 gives 1.08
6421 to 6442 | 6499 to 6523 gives 1.21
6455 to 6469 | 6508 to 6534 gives 1.07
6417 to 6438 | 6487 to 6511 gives 1.16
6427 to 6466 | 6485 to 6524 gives 1.10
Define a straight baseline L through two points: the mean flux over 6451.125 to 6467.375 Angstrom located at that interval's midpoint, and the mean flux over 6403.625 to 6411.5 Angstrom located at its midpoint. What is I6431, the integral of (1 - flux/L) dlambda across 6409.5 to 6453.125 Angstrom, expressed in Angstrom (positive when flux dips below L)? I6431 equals 5.49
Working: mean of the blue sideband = 41.7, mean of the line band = 33.5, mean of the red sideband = 34.3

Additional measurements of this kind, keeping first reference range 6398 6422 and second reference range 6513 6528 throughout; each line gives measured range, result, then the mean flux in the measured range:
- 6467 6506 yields 1.3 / 36.5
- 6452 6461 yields 0.2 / 36.2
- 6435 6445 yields 1.5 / 31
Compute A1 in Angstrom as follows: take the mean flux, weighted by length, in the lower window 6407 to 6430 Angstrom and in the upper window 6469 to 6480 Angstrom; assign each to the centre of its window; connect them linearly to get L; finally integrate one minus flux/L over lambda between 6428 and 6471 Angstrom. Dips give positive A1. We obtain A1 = 4.7 Angstrom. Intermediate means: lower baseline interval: 36.6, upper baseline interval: 38.8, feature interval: 33.7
